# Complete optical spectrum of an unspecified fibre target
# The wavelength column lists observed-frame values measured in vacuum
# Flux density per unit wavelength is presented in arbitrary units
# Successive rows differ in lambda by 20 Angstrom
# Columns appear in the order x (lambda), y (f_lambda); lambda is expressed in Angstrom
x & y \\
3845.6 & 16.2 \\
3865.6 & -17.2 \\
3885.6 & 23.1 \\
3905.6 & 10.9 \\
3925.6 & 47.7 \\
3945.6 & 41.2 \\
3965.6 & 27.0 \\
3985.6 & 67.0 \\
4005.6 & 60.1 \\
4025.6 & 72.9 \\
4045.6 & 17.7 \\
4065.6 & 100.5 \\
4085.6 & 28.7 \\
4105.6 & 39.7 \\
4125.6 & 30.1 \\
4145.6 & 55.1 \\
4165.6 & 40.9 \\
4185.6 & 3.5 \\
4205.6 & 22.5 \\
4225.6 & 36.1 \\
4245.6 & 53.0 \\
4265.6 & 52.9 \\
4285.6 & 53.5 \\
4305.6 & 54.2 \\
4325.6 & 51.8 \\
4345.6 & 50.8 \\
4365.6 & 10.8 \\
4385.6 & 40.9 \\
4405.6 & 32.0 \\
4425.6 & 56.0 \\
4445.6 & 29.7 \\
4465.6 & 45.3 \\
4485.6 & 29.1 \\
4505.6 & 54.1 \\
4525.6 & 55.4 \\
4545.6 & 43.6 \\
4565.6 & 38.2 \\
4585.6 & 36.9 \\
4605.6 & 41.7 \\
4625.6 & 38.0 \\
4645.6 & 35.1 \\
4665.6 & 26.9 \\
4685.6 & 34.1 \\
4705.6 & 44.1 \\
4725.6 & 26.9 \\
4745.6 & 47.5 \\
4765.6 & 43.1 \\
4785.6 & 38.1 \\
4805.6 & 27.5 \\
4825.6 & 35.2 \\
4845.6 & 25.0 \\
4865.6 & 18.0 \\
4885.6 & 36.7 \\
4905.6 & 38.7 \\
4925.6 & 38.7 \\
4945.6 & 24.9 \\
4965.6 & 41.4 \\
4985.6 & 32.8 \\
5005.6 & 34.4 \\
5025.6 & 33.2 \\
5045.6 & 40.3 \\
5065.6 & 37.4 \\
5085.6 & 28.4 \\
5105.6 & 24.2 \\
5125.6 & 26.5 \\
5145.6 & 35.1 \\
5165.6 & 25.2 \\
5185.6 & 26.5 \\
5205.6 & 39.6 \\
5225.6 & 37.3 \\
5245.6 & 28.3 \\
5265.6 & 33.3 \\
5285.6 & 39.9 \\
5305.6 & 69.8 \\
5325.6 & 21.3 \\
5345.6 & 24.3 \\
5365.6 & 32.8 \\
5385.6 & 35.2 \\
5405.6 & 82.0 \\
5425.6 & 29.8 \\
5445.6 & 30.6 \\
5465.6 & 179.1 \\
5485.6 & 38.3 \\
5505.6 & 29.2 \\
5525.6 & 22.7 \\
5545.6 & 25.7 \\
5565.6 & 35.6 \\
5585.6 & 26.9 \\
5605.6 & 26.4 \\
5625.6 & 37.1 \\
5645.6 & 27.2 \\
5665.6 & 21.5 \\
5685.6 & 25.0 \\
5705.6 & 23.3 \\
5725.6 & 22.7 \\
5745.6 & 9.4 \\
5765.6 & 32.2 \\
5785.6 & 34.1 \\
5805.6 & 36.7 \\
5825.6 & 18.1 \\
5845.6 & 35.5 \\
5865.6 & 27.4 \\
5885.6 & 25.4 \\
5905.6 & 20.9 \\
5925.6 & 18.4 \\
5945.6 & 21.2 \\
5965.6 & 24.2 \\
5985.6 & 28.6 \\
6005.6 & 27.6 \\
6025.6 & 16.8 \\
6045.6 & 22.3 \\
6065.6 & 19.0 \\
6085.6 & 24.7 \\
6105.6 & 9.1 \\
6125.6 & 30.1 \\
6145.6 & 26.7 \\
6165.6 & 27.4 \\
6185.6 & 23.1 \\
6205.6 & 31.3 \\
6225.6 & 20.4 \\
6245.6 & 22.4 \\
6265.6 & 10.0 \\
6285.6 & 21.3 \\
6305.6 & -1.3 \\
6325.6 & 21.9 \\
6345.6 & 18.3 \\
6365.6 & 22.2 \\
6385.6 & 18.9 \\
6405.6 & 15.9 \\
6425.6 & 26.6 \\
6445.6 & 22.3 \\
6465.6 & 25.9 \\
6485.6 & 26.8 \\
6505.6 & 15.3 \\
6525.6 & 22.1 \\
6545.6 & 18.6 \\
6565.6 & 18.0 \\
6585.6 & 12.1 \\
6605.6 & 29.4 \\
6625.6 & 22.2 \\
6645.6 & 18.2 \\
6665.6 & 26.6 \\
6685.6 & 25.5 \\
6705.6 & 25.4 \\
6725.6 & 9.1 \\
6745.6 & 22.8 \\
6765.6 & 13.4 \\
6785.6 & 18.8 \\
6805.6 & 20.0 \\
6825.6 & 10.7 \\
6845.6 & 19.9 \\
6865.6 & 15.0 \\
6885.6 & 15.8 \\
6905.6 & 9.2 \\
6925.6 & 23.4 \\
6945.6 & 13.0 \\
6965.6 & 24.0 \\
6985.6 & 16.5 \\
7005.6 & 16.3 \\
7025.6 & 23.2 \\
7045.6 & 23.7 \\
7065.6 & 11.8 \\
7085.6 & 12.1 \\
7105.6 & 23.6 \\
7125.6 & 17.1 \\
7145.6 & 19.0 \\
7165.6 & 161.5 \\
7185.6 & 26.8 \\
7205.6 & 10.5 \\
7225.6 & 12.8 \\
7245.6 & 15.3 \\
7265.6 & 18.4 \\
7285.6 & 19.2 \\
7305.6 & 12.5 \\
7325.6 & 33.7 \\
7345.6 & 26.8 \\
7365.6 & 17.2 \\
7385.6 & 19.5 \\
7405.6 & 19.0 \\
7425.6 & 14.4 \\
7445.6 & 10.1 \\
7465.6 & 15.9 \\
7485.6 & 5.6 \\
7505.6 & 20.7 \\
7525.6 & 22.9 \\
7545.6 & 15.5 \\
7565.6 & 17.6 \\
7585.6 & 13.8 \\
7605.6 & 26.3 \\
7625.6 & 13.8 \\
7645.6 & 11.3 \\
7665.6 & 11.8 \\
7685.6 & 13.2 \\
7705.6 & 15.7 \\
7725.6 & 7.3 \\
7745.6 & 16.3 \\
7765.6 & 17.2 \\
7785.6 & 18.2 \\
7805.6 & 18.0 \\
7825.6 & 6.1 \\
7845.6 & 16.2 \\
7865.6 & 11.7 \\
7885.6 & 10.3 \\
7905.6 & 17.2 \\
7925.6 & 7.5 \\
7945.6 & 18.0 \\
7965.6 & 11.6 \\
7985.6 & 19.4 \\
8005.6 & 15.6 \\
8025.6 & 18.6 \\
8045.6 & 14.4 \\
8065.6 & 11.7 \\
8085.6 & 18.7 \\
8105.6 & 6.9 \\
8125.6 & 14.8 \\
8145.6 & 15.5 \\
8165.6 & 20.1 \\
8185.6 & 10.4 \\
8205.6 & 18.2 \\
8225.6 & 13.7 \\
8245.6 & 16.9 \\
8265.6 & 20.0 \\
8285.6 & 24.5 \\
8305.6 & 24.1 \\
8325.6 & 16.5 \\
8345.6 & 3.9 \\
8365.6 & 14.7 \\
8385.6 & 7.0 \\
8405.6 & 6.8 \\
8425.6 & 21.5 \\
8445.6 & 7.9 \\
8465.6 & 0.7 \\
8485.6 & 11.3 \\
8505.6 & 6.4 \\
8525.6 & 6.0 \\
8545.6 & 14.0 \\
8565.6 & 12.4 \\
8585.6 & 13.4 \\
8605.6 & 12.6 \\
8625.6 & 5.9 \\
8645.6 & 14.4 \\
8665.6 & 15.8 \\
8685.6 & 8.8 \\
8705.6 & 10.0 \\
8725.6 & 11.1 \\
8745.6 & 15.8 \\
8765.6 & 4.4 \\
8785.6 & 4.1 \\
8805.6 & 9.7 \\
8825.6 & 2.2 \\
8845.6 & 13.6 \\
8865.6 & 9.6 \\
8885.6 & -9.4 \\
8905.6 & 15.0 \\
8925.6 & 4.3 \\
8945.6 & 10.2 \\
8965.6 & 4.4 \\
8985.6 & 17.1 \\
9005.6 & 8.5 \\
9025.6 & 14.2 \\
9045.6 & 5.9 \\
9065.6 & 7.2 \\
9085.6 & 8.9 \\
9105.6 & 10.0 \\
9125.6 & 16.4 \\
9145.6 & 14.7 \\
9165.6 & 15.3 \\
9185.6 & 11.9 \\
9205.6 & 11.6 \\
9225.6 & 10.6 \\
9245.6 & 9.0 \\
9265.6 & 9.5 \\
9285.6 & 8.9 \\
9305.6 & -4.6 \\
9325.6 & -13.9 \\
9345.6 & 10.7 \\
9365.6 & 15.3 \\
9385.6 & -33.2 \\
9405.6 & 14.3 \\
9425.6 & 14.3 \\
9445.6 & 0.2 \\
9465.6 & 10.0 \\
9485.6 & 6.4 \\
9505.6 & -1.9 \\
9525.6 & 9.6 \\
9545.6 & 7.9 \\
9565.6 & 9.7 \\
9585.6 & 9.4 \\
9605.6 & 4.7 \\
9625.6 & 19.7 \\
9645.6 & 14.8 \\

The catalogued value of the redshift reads 0.09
